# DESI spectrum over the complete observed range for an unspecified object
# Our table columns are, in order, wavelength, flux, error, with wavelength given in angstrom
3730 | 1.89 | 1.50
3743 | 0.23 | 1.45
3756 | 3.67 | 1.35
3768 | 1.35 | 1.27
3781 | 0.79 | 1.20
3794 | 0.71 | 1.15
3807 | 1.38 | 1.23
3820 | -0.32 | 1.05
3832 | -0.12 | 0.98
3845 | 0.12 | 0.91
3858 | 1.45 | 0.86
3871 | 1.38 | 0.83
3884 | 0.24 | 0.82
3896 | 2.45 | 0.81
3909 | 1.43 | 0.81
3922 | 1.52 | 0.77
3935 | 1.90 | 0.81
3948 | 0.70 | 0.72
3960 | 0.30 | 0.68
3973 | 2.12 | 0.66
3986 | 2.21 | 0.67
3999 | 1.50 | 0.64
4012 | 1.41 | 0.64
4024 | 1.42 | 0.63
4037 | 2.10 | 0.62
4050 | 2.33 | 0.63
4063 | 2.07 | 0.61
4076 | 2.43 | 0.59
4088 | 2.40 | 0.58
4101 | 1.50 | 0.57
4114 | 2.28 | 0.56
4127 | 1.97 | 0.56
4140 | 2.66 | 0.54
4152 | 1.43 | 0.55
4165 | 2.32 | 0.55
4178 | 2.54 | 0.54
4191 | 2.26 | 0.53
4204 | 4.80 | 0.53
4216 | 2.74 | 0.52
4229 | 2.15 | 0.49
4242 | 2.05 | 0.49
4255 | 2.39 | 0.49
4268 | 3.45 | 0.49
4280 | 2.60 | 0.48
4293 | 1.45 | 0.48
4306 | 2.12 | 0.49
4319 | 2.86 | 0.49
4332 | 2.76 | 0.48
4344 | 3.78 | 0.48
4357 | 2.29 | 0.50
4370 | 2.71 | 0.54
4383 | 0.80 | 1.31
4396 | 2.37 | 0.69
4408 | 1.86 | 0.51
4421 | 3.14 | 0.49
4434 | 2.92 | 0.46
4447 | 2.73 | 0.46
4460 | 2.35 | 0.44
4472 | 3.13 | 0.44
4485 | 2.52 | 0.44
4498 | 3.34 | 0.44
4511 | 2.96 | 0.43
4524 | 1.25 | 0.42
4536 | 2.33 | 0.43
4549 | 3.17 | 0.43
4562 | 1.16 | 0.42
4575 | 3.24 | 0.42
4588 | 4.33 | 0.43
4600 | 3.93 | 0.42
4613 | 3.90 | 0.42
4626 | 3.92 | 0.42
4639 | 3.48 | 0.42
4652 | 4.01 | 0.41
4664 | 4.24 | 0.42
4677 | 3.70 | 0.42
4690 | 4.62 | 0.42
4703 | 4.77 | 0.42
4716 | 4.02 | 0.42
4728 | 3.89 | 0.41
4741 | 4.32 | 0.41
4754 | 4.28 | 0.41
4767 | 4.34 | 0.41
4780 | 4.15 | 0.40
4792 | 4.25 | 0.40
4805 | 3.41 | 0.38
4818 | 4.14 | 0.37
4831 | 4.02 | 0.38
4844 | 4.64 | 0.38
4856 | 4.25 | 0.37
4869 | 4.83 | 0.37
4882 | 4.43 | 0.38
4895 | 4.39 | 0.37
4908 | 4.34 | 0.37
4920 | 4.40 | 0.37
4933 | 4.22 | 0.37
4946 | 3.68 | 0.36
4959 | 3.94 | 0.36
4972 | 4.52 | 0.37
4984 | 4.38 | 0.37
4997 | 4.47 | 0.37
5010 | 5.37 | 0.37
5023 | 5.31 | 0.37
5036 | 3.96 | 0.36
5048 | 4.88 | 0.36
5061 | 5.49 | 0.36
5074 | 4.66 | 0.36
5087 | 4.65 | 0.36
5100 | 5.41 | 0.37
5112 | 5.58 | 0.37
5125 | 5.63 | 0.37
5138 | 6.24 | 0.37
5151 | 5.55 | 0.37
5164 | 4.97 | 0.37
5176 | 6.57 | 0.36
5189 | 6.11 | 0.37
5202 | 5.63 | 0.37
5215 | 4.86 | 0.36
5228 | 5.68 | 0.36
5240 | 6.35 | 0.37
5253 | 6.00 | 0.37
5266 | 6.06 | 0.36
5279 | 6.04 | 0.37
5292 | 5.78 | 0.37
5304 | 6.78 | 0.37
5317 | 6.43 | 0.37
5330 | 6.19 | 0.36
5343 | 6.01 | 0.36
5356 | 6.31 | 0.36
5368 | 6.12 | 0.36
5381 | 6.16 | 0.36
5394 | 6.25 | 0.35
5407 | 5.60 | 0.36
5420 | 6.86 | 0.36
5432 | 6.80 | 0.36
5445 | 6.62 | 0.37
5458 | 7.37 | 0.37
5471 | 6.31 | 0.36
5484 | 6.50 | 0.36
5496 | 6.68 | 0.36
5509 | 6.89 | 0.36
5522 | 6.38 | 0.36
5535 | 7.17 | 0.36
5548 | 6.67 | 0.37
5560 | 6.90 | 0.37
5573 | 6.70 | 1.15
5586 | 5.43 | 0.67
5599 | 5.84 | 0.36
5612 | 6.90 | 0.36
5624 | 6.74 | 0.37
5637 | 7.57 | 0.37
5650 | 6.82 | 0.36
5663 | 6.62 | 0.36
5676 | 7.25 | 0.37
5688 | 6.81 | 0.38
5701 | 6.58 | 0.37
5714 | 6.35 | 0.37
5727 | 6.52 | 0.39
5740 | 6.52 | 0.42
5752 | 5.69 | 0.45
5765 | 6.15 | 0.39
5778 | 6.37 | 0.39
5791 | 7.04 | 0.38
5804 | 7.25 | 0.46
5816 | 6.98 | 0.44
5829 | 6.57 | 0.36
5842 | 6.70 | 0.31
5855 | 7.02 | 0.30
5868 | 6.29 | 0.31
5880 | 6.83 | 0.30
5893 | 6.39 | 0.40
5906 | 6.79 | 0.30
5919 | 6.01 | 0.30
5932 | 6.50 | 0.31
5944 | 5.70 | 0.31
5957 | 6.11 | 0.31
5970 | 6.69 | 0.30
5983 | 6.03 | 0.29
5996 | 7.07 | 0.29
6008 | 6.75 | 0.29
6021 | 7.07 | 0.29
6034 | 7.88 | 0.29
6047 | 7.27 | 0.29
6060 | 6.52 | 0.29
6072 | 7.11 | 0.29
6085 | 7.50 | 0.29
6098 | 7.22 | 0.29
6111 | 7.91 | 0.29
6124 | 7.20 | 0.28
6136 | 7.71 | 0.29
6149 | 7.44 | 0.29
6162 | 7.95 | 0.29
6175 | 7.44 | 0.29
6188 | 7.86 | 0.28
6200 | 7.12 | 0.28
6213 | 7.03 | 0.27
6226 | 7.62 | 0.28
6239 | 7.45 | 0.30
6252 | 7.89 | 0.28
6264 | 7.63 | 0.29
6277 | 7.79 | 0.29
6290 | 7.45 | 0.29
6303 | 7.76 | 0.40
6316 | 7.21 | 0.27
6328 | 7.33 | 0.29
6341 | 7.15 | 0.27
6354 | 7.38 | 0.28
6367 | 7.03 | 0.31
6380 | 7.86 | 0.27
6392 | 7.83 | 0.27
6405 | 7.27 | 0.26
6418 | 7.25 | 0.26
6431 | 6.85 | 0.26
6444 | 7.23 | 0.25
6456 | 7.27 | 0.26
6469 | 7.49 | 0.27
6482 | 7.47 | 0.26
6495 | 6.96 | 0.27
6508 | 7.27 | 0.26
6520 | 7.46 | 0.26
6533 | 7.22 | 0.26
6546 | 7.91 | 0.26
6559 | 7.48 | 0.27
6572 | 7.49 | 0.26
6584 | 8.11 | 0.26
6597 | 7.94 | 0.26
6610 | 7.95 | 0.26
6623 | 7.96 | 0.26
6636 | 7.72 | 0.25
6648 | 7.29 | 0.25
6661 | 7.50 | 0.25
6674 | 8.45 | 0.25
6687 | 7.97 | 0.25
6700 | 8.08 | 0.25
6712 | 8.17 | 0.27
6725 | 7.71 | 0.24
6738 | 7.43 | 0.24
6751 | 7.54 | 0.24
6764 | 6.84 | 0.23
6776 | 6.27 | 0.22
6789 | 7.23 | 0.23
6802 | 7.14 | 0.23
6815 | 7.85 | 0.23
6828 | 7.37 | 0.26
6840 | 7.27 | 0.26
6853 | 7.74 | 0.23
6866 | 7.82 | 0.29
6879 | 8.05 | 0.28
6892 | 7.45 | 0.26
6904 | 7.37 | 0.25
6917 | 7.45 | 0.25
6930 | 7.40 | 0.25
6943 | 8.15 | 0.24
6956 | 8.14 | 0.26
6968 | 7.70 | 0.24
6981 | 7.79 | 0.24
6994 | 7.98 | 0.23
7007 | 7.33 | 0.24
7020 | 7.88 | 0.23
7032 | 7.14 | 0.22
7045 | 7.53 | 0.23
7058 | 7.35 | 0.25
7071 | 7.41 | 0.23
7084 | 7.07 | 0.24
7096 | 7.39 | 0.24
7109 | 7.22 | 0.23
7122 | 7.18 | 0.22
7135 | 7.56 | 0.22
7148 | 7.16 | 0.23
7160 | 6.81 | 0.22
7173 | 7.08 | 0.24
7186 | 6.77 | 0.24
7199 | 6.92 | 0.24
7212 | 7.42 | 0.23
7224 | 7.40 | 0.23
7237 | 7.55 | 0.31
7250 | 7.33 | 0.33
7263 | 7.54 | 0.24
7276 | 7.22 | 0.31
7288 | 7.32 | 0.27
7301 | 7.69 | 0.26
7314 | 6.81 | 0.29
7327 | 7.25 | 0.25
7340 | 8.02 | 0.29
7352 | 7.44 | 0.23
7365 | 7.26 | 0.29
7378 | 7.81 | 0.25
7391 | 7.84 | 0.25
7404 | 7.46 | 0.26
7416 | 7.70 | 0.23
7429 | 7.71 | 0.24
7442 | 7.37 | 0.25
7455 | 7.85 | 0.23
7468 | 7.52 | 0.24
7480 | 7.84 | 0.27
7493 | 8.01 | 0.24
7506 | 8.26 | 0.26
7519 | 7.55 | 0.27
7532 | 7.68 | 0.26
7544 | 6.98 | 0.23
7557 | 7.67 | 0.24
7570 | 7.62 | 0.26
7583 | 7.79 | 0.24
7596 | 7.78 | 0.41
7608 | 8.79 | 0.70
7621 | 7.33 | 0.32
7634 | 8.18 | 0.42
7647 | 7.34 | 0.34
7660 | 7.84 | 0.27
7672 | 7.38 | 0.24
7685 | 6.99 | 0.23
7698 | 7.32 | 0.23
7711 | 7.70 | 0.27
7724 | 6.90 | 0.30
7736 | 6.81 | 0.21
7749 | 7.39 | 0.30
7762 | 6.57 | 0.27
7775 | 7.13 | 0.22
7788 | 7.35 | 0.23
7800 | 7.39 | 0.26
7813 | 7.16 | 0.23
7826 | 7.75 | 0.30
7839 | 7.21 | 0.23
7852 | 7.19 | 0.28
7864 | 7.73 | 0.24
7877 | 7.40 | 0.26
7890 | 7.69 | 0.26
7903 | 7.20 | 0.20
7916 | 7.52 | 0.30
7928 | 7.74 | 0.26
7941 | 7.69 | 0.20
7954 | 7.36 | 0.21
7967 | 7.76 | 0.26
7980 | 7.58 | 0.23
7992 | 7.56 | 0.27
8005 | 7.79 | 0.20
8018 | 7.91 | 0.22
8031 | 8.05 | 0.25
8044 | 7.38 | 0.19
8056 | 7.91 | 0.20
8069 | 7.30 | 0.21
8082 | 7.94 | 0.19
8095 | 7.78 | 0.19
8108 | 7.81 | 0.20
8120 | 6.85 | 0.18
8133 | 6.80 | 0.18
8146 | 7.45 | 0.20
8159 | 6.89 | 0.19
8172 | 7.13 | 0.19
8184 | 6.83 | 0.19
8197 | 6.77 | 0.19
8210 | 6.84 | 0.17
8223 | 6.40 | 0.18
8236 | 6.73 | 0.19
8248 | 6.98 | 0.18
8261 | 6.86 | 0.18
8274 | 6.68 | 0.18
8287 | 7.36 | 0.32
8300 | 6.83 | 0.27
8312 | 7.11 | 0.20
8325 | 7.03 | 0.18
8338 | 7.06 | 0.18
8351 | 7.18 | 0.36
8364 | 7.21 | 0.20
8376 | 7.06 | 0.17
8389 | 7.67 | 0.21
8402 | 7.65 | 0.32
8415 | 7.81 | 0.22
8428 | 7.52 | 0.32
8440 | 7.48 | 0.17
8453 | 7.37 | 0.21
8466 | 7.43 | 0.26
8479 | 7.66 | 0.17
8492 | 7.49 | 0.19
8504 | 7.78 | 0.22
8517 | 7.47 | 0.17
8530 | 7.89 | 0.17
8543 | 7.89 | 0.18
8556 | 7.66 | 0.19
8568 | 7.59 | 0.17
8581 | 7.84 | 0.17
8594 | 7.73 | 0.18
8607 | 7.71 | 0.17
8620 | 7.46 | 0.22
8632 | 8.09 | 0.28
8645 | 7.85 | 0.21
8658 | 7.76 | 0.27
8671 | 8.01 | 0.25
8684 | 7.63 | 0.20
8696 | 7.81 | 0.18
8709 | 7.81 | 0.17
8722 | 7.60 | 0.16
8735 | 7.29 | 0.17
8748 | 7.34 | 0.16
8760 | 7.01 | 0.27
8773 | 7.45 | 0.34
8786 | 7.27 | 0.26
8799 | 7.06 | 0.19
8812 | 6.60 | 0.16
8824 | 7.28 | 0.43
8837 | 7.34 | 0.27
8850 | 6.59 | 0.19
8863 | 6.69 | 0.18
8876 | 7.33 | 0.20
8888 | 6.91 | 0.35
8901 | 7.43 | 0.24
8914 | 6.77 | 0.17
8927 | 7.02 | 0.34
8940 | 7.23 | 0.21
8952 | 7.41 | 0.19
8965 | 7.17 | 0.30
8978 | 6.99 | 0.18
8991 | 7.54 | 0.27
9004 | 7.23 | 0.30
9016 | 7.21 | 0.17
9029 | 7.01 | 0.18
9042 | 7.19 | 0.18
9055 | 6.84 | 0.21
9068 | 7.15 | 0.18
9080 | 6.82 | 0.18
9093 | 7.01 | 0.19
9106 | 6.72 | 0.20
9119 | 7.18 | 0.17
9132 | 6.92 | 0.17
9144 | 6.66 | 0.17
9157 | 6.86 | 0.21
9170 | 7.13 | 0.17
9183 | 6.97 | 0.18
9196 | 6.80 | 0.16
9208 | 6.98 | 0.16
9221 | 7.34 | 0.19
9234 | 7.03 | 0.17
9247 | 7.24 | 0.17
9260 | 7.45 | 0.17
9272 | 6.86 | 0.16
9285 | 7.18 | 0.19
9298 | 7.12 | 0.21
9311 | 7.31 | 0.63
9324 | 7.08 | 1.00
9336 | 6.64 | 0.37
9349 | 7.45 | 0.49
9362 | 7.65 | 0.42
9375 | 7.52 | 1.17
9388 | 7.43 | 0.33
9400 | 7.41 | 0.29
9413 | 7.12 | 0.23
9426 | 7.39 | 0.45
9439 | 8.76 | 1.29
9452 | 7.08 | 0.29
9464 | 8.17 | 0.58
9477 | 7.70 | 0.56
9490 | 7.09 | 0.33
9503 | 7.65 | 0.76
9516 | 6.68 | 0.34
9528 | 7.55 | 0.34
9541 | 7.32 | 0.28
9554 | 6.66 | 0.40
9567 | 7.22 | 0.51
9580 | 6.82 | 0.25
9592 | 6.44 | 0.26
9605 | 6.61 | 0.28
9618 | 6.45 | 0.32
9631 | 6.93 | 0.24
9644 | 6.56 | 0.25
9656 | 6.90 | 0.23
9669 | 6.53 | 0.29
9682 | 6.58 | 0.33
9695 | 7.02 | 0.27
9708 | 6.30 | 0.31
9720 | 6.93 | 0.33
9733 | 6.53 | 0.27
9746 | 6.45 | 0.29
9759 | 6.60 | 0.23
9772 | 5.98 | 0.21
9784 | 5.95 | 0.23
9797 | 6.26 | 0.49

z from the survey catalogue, 0.15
